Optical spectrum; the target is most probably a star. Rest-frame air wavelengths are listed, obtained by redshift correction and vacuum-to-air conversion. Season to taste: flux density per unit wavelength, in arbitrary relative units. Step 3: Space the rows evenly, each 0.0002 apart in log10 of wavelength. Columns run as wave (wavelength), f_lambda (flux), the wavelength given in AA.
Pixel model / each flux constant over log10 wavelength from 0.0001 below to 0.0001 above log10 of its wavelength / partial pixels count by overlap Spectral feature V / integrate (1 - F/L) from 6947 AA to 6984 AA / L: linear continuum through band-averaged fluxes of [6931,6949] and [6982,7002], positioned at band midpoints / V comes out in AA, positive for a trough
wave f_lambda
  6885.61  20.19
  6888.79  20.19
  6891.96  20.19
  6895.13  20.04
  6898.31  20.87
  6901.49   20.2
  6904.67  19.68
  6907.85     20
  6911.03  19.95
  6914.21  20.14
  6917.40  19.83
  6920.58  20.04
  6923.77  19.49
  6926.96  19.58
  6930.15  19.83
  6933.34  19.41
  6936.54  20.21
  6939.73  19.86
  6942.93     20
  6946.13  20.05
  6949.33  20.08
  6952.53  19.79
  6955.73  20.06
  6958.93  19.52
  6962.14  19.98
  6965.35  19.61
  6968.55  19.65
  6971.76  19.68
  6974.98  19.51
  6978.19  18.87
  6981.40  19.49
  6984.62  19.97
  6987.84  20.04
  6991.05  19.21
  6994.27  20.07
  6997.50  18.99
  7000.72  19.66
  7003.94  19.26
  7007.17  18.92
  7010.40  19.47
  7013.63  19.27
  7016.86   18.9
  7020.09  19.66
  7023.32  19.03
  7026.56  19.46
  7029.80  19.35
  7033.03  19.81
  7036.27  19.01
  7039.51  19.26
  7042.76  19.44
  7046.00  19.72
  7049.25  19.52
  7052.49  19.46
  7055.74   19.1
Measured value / 0.2 AA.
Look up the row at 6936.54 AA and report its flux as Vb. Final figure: 20.21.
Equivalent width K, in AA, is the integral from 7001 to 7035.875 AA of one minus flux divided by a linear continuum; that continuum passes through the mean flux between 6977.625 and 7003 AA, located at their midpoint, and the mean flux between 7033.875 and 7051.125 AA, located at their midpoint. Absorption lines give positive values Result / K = 0.3 AA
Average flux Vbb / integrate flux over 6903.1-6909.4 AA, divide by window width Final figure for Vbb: 19.8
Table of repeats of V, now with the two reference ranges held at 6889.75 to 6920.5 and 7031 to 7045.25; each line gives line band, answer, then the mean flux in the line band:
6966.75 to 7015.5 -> 0.5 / 19.5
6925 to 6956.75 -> 0.1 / 19.9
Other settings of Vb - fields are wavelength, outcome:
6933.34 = 19.41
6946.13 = 20.05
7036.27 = 19.01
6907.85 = 20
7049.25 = 19.52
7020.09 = 19.66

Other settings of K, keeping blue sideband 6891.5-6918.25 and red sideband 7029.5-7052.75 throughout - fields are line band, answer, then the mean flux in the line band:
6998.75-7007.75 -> 0.15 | 19.3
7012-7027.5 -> 0.24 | 19.3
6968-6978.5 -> 0.16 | 19.5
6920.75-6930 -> 0.16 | 19.7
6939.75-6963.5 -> -0.05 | 19.9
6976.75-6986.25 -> 0.14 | 19.4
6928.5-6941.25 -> 0.09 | 19.8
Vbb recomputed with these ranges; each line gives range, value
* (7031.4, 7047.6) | 19.5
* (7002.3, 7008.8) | 19.1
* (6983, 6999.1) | 19.6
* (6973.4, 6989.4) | 19.6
